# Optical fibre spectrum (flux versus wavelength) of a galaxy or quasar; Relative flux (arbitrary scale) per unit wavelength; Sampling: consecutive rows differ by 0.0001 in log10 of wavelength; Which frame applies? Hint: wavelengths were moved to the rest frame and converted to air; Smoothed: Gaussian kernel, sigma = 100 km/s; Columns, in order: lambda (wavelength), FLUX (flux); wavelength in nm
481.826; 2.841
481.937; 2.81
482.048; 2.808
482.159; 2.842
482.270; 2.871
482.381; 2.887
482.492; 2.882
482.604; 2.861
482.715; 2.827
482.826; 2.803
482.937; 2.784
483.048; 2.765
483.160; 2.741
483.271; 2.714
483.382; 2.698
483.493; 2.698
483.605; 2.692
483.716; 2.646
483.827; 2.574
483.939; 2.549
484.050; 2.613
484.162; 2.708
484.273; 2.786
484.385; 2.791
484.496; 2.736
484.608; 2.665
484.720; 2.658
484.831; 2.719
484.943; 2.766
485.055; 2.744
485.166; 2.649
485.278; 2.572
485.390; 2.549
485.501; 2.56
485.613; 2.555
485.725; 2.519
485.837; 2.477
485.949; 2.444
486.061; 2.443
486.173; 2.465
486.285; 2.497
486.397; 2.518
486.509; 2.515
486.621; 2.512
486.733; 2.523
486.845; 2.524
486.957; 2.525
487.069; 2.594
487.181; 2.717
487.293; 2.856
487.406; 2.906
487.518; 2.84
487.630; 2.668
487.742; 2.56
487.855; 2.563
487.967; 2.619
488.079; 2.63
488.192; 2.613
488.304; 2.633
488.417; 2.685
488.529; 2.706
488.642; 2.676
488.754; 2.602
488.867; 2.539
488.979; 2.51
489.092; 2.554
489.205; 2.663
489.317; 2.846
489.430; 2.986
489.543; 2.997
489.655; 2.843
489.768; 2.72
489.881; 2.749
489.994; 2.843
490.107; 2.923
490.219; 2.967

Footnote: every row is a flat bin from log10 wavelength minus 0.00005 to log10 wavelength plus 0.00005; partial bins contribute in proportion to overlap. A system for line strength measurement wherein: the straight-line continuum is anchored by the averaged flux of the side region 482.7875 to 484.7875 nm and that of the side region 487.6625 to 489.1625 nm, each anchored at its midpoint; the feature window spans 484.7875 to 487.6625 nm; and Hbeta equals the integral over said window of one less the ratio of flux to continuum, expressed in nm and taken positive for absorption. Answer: 0.05 nm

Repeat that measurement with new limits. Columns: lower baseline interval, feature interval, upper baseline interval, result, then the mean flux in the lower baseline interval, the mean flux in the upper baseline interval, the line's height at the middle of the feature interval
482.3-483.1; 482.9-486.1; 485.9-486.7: 0.01 nm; 2.83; 2.49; 2.66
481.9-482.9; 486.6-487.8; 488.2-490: 0.04 nm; 2.84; 2.72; 2.75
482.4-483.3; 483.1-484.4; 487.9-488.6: 0.04 nm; 2.8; 2.65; 2.78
